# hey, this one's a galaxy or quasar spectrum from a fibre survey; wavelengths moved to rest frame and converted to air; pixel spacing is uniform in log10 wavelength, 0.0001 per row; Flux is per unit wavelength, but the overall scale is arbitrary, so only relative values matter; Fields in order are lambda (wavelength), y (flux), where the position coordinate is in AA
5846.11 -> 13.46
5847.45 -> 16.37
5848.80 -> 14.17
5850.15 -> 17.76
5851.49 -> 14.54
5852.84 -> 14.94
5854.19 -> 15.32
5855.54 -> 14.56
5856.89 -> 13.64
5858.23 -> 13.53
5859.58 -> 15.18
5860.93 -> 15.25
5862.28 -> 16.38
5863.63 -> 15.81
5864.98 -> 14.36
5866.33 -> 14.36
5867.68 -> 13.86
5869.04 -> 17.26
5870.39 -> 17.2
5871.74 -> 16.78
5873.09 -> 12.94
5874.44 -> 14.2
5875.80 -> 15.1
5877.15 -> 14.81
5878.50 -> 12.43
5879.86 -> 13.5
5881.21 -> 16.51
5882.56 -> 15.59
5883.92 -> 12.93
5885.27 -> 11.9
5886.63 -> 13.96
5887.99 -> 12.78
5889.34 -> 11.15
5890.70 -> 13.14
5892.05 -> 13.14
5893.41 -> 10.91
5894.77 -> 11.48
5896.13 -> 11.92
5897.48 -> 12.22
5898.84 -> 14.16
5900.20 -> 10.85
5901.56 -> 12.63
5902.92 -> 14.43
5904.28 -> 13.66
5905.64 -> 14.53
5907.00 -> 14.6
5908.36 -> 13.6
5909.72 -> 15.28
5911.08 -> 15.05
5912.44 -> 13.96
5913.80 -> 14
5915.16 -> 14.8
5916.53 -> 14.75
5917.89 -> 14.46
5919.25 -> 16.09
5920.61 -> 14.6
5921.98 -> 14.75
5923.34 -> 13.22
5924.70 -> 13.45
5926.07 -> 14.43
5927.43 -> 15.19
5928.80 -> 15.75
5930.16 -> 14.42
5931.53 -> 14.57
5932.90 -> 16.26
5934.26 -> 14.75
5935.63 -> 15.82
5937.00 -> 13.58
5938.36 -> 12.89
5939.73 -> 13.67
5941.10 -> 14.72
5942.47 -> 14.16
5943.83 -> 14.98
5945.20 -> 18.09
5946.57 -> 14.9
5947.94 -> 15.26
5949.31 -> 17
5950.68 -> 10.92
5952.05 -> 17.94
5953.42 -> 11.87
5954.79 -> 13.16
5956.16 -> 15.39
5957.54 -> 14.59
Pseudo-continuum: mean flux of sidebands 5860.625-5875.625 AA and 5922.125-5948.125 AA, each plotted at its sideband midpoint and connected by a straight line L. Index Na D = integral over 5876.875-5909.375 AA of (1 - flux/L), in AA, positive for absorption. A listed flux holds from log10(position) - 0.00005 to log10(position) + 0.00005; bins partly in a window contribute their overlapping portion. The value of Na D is 4.06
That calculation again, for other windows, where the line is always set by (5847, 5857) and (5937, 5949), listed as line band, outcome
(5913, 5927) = 0.4 AA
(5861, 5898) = 2.8 AA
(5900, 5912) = 0.8 AA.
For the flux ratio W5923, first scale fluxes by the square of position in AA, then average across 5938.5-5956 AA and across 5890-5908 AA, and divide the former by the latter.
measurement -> 1.2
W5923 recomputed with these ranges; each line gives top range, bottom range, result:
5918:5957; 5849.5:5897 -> 1.05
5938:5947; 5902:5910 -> 1.05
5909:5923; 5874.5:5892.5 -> 1.09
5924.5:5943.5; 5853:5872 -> 0.98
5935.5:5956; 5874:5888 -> 1.06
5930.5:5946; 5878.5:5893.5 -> 1.14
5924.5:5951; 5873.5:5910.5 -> 1.12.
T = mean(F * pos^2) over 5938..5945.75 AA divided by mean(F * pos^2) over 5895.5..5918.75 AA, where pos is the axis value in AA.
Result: 1.1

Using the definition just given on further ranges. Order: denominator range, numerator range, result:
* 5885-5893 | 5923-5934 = 1.18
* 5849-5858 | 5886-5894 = 0.85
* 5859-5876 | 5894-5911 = 0.88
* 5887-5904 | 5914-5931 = 1.19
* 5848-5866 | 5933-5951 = 1.01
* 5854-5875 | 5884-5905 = 0.84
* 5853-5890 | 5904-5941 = 1.02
